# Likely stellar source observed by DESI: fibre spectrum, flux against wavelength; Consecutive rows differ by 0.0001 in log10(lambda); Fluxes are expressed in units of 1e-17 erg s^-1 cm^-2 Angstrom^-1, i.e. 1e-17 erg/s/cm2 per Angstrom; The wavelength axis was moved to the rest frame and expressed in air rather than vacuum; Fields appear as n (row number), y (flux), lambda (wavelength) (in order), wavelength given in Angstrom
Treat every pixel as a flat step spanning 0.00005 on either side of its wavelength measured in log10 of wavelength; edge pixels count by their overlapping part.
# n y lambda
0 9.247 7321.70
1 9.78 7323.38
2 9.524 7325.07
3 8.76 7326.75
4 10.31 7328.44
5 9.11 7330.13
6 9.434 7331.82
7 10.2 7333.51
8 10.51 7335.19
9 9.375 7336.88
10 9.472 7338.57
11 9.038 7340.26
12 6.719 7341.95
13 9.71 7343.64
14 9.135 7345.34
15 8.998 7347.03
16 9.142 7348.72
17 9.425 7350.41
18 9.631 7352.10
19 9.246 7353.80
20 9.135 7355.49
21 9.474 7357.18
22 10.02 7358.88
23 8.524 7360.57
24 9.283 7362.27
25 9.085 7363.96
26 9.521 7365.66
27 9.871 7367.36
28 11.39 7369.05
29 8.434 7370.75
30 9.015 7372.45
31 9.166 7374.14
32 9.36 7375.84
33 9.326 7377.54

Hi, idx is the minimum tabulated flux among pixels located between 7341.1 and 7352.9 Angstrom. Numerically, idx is 6.719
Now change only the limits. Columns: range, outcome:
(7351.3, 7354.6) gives 9.246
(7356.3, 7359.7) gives 9.474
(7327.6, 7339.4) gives 9.11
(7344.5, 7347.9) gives 8.998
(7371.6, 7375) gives 9.015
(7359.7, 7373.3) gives 8.434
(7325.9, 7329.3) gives 8.76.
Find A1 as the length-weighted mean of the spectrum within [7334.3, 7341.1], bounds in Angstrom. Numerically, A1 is 9.61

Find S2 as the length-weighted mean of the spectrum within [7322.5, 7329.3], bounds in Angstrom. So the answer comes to 9.6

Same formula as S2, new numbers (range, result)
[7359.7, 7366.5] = 9.11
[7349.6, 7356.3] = 9.36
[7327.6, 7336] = 9.91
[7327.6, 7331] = 9.69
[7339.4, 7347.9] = 8.72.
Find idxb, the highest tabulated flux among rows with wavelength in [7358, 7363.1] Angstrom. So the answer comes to 10.02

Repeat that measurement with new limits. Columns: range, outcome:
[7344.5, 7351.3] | 9.425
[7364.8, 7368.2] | 9.871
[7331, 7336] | 10.51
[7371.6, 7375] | 9.166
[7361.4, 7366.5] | 9.521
